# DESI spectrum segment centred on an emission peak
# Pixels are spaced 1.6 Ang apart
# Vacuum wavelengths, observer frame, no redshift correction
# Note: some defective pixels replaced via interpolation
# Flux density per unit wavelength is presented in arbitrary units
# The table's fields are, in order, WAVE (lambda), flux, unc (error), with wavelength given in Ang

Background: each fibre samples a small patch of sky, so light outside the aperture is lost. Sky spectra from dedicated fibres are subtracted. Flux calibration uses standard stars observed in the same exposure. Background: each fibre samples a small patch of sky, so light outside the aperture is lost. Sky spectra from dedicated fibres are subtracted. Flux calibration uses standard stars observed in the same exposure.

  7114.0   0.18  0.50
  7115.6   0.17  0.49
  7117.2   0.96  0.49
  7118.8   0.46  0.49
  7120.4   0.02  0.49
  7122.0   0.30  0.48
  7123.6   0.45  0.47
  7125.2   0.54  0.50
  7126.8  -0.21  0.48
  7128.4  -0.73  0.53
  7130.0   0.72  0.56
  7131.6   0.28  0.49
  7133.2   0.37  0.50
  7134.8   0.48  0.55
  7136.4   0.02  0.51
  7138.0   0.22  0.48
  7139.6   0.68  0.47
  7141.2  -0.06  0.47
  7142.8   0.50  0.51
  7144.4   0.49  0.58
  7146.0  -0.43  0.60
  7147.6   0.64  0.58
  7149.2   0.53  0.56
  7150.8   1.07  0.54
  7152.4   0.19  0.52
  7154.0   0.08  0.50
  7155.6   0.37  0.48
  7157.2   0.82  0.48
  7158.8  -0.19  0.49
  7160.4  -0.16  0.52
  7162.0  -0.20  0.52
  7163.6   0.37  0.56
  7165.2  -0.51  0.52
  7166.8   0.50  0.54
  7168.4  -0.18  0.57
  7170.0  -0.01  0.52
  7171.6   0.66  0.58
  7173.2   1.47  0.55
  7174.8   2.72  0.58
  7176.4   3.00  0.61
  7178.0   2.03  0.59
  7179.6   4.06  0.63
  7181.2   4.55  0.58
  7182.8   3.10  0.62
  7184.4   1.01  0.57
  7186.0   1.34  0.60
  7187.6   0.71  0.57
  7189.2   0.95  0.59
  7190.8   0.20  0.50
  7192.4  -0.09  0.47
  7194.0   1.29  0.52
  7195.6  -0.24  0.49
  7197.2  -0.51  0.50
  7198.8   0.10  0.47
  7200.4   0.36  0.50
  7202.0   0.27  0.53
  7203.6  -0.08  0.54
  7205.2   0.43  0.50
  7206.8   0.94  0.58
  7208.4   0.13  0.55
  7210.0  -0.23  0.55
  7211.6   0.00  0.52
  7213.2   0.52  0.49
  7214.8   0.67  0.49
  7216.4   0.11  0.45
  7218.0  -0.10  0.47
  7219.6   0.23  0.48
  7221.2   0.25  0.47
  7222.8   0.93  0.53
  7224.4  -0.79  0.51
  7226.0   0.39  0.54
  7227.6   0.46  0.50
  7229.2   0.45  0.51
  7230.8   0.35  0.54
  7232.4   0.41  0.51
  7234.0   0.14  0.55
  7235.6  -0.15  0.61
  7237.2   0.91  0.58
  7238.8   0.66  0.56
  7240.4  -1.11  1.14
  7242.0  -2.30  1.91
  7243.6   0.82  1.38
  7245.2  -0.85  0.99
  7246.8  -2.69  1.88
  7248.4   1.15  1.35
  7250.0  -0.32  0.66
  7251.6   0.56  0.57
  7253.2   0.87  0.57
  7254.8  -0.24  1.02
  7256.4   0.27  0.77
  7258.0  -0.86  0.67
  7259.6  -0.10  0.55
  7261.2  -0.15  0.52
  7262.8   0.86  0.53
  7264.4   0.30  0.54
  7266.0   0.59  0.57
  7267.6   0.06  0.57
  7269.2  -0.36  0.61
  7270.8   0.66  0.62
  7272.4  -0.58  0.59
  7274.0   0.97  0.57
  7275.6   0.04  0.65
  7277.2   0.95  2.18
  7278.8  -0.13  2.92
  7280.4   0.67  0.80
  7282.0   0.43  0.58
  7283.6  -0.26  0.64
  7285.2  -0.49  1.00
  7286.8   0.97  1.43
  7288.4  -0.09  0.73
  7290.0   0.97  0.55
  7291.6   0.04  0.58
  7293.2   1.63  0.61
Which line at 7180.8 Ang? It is [O II] 3727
